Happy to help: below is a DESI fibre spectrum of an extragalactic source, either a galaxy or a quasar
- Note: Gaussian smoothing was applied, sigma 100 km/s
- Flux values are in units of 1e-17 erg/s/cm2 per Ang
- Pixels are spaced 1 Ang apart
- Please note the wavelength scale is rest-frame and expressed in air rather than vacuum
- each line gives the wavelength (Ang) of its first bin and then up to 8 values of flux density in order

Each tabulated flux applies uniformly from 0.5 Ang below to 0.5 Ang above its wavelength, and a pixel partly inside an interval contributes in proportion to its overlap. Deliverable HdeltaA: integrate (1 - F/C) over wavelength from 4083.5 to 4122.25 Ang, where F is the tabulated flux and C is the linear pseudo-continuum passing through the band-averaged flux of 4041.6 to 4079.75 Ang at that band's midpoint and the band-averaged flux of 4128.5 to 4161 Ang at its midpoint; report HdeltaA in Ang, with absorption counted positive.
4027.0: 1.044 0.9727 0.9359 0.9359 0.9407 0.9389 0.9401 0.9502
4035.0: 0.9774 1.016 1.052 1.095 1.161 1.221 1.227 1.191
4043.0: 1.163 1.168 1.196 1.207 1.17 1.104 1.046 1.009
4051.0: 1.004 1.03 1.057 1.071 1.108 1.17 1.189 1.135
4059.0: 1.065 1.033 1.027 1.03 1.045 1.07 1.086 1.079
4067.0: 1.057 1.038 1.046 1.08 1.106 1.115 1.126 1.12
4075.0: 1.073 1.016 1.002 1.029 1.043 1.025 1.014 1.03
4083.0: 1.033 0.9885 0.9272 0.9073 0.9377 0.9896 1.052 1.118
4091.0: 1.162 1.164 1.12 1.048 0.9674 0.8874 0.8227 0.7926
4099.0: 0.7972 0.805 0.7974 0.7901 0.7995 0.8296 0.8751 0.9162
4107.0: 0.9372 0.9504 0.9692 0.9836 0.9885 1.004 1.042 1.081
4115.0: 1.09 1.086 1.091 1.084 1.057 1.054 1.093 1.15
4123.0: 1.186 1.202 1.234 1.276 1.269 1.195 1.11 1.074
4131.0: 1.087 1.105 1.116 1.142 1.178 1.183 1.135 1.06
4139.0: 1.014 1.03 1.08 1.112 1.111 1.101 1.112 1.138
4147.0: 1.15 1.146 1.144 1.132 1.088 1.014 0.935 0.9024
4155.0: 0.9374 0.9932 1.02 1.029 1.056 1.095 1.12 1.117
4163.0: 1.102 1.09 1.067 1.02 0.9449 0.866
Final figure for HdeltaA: 3.8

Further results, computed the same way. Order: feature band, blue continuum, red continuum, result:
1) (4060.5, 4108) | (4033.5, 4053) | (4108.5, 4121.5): 3.5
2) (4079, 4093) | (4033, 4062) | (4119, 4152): 1.0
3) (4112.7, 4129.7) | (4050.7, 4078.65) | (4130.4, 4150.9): -0.5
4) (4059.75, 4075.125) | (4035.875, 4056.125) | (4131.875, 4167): 0.5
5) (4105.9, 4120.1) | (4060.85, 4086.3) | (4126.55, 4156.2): 0.6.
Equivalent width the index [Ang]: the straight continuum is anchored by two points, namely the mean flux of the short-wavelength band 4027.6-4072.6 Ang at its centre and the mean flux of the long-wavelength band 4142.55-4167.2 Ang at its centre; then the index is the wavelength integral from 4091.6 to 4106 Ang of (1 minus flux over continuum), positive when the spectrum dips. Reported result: 2.4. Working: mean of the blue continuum 1.07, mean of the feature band 0.892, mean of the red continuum 1.06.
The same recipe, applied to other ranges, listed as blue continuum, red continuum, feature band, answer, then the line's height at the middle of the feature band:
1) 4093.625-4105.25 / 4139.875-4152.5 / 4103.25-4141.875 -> -3.97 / 0.976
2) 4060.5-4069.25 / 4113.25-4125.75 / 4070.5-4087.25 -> 0.62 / 1.07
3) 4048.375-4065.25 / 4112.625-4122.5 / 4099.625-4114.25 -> 2.23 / 1.08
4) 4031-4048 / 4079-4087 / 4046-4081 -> -1.12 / 1.04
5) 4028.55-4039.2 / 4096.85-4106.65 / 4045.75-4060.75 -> -2.34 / 0.943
